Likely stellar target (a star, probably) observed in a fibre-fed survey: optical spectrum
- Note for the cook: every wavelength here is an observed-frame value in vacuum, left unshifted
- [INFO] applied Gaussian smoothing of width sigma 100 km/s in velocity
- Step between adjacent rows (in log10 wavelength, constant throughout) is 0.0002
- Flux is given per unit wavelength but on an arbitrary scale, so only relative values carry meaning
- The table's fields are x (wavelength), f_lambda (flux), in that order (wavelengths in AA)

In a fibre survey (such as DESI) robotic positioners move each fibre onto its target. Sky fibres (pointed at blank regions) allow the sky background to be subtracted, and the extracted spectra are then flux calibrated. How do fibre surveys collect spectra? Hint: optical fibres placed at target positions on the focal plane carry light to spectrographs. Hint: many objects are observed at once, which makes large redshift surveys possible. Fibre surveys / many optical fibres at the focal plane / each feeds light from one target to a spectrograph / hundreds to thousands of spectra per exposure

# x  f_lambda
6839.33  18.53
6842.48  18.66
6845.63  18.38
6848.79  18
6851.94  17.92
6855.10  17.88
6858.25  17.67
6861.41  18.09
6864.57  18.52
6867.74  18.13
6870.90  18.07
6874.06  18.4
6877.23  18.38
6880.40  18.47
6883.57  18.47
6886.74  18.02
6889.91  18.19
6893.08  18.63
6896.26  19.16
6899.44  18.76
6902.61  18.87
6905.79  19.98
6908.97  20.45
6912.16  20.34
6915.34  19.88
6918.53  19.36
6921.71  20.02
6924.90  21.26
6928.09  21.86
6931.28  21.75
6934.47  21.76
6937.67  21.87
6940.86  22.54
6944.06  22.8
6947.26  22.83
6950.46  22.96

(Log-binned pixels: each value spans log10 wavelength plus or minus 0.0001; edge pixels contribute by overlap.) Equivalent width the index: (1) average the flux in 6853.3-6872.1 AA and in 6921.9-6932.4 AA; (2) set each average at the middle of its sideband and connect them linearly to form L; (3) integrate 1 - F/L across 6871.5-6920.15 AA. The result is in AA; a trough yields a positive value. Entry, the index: 1.9 AA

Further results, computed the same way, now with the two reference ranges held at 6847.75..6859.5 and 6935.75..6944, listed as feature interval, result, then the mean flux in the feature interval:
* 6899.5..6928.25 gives 1.2 AA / 20.1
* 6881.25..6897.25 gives 1.0 AA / 18.5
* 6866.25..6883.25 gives 0.6 AA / 18.3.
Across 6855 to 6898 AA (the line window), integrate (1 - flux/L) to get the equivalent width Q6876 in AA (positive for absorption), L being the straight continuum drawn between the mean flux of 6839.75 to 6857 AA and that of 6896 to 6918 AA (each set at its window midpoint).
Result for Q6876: 1.3 AA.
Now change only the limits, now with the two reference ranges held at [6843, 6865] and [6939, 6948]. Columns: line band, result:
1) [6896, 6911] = 0.82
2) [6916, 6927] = 0.66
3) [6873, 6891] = 1.10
